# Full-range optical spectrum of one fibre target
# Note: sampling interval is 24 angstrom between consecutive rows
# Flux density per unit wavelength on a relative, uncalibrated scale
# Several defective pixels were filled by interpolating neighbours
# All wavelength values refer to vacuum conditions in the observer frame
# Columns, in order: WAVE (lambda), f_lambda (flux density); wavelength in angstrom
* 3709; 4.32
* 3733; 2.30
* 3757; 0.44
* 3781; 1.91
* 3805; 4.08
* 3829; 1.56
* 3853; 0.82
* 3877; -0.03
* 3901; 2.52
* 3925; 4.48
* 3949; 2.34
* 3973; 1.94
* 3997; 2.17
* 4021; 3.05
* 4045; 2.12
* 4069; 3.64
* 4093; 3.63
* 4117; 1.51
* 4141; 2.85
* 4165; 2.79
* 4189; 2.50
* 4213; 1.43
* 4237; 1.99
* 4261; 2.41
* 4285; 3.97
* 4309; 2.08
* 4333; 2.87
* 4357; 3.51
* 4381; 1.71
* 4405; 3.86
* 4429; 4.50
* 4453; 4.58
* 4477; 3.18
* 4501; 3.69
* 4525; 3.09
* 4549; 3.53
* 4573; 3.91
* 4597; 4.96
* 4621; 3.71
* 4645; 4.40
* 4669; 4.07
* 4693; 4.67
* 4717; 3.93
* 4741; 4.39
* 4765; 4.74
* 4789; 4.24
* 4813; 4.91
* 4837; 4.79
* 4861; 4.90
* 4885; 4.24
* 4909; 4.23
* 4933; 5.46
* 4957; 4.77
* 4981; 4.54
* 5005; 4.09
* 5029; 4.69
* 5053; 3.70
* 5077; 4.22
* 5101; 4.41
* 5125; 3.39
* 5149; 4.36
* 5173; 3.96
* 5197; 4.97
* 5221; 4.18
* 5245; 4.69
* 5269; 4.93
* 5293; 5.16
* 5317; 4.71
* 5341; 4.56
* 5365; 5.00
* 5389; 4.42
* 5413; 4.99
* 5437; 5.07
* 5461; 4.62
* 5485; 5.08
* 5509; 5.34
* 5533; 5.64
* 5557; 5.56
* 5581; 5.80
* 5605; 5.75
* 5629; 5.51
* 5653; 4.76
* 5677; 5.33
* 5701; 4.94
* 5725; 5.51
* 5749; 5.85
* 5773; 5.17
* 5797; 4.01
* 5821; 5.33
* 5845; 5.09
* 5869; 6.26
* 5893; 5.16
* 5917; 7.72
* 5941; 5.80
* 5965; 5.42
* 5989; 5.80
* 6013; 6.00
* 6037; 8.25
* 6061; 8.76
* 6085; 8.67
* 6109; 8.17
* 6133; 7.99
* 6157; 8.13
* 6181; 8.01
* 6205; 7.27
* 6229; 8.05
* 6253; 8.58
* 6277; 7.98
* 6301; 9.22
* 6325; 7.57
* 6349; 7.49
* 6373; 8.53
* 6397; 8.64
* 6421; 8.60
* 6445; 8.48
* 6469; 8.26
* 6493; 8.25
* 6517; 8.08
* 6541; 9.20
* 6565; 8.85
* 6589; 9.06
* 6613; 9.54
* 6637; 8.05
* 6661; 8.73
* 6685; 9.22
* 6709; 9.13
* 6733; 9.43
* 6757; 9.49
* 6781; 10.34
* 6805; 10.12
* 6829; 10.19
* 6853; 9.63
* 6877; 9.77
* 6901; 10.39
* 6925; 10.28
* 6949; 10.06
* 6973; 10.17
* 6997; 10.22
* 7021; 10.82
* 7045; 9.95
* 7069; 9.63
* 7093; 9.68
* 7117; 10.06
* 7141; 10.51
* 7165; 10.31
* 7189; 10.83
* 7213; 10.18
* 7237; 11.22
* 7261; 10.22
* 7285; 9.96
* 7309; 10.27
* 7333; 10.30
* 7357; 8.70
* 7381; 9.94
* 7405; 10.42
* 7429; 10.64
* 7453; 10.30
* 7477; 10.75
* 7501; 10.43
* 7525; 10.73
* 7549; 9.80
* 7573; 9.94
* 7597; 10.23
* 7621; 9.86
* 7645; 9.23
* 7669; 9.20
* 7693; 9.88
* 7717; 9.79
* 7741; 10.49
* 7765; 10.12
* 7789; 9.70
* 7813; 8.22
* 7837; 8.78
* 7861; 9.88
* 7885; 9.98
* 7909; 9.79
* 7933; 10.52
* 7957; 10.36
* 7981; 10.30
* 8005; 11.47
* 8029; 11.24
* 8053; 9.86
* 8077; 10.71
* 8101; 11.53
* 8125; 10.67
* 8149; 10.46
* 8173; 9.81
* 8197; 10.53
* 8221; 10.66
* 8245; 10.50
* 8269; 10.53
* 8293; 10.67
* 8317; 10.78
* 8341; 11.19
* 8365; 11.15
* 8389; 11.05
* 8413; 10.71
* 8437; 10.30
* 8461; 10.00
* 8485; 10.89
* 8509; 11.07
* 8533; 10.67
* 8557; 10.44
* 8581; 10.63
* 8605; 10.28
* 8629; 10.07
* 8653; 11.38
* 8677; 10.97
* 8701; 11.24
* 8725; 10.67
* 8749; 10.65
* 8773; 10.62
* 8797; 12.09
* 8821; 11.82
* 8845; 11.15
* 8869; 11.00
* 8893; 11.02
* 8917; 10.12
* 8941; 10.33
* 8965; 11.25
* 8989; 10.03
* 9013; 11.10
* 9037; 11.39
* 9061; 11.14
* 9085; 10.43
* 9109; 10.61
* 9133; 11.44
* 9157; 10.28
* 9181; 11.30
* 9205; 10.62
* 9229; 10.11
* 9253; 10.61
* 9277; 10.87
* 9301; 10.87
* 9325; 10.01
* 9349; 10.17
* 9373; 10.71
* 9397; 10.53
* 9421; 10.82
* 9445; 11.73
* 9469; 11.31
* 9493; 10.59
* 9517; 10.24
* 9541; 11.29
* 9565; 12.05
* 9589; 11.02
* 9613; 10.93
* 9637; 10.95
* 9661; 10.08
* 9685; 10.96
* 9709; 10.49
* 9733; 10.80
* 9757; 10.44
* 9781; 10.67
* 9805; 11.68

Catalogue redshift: 0.512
